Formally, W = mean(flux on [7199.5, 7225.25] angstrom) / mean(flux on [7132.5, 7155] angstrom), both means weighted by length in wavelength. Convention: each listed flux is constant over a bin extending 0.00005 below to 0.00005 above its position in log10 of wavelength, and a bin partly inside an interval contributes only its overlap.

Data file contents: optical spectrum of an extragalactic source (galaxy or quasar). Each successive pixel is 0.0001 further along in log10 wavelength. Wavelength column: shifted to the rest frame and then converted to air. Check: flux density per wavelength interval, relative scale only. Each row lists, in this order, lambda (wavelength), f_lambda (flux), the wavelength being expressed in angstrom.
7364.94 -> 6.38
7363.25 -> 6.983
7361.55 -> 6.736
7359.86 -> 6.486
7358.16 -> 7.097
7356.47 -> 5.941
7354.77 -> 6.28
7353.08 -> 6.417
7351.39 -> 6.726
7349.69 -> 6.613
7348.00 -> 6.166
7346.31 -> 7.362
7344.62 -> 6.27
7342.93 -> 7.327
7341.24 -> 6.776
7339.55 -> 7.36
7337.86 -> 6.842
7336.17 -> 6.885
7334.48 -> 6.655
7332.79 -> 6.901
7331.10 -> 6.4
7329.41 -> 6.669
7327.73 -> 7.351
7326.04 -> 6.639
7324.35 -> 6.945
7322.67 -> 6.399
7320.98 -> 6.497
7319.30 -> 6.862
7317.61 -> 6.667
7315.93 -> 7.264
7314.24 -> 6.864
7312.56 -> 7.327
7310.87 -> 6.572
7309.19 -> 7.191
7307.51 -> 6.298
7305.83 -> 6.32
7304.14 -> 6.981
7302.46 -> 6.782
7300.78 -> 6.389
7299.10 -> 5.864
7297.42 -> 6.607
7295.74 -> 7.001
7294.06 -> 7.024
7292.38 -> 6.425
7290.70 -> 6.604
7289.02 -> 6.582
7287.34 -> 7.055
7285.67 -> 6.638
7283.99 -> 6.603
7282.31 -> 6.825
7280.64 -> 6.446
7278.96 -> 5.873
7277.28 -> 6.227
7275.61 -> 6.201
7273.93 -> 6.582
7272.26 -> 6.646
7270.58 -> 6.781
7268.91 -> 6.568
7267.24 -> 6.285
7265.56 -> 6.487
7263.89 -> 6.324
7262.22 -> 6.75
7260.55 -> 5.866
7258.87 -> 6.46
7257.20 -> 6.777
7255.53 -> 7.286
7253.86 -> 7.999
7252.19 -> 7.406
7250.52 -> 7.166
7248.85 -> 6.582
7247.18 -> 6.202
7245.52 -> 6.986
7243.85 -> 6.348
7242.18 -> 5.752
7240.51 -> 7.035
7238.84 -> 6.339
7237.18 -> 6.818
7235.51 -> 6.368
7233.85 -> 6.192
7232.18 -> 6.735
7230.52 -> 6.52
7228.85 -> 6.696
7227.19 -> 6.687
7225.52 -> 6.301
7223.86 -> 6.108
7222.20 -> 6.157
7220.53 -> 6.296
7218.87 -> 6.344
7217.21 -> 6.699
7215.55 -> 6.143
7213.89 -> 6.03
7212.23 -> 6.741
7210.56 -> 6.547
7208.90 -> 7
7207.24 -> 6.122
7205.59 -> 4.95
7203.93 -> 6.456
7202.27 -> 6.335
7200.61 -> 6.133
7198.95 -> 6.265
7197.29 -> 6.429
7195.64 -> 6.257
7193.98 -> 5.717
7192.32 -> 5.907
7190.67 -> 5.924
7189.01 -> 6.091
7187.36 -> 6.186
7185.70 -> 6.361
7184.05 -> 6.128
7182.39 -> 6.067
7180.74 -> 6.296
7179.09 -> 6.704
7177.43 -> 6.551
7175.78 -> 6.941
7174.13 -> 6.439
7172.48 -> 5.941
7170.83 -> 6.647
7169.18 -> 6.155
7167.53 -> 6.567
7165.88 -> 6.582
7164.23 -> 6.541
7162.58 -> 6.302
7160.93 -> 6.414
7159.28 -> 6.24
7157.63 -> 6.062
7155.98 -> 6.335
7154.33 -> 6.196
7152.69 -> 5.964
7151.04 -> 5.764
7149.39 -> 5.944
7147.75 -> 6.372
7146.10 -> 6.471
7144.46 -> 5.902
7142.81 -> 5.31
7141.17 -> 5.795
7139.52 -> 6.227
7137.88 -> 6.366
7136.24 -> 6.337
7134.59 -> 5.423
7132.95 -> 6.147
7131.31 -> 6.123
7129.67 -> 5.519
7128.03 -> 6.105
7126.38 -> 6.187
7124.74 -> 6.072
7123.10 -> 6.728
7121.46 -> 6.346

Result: 1.04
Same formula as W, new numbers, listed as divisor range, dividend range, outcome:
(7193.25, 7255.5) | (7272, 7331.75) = 1.03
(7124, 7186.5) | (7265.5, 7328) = 1.07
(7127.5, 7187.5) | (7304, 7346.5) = 1.10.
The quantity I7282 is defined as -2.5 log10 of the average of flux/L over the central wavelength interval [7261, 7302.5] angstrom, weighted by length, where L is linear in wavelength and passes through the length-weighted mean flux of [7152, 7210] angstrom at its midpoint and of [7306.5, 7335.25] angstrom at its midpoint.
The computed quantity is 0.02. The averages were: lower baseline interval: 6.27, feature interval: 6.53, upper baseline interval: 6.79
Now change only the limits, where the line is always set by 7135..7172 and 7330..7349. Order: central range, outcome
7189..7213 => 0.03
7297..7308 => 0.04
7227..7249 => -0.01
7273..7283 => 0.04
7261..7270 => 0.02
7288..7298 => -0.01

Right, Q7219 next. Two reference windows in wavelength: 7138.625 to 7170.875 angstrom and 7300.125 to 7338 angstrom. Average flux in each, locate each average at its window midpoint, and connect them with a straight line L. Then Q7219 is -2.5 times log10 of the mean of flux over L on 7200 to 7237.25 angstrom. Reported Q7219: 0.01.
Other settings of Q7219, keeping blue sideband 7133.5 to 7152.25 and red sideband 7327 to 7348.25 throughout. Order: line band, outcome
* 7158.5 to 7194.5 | -0.03 mag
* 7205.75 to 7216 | -0.01 mag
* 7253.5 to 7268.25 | -0.02 mag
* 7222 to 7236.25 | -0.01 mag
